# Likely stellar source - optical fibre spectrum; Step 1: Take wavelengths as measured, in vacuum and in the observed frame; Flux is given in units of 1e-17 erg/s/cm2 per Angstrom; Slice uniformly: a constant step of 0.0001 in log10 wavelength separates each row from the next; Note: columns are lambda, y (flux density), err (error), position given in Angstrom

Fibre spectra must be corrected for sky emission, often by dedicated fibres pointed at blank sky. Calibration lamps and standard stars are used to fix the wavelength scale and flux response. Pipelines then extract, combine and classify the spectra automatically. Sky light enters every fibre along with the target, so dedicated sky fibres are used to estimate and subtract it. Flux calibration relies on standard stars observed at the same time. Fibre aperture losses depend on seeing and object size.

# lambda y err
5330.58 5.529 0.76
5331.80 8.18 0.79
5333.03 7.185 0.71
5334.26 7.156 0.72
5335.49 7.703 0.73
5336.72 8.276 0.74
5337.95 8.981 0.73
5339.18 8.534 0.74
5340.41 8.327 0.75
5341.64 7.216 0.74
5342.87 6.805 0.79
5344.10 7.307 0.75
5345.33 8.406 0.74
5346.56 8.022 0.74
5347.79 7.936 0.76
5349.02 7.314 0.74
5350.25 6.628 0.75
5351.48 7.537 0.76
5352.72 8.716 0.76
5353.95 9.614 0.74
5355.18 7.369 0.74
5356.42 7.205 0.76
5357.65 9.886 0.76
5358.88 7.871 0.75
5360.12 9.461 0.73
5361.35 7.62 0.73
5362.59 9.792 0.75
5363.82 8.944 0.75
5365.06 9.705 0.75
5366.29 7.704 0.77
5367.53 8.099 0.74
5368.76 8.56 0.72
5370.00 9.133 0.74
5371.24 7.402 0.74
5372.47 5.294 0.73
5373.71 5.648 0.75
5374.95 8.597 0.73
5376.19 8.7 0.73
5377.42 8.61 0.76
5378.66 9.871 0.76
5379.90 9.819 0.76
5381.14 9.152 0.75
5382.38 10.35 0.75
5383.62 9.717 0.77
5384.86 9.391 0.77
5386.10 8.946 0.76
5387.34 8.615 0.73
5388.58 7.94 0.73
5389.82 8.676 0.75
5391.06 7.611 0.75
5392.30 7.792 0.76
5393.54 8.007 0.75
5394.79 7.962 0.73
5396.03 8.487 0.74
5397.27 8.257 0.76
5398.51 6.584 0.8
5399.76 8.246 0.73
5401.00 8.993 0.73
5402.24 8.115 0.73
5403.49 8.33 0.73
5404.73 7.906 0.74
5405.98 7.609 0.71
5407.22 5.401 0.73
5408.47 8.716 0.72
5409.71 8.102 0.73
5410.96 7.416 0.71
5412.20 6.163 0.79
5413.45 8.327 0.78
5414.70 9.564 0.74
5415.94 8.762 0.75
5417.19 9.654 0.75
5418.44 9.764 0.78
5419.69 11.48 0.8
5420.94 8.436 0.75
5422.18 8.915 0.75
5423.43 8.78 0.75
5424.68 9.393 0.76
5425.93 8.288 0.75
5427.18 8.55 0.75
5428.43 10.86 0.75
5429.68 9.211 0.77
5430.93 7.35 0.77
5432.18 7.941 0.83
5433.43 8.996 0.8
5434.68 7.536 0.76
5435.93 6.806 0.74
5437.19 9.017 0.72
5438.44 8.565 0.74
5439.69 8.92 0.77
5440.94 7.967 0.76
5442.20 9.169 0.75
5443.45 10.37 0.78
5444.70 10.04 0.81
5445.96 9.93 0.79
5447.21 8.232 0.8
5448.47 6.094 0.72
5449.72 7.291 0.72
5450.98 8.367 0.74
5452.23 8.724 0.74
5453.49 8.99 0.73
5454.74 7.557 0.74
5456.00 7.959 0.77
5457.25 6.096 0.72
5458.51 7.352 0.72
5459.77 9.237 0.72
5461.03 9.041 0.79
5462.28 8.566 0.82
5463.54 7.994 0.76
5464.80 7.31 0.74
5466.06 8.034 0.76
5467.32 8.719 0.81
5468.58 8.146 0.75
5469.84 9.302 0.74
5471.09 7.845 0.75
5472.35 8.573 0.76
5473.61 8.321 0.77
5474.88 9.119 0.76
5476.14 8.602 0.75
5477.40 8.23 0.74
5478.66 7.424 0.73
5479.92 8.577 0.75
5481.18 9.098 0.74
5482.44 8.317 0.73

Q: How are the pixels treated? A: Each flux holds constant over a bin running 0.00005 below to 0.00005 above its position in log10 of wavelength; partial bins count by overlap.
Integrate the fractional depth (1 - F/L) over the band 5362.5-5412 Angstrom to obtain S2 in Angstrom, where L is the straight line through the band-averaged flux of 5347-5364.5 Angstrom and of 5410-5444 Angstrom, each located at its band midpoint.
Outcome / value 1.2 Angstrom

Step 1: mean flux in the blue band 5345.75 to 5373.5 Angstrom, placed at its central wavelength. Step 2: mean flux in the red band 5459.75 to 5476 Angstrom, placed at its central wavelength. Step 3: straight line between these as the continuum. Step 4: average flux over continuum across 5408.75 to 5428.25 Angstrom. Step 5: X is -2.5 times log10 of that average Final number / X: -0.065 mag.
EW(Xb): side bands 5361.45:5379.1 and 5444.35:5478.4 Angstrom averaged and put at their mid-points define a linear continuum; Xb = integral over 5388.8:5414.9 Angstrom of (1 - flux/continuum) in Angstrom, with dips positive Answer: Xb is 1.2 Angstrom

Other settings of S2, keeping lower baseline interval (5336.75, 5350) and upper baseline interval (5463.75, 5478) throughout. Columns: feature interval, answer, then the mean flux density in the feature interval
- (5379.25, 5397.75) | -1.55 Angstrom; 8.72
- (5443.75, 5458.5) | 0.28 Angstrom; 8.13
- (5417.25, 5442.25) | -1.83 Angstrom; 8.81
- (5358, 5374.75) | -0.37 Angstrom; 8.13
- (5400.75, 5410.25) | 0.31 Angstrom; 7.85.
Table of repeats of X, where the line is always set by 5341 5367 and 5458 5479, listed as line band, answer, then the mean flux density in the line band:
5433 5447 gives -0.066 mag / 8.83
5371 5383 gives -0.024 mag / 8.38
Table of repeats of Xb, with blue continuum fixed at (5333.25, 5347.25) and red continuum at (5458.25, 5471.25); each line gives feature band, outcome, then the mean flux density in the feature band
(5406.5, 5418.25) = 0.1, 8.07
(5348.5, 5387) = -2.4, 8.48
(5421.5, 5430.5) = -1.0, 9.1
